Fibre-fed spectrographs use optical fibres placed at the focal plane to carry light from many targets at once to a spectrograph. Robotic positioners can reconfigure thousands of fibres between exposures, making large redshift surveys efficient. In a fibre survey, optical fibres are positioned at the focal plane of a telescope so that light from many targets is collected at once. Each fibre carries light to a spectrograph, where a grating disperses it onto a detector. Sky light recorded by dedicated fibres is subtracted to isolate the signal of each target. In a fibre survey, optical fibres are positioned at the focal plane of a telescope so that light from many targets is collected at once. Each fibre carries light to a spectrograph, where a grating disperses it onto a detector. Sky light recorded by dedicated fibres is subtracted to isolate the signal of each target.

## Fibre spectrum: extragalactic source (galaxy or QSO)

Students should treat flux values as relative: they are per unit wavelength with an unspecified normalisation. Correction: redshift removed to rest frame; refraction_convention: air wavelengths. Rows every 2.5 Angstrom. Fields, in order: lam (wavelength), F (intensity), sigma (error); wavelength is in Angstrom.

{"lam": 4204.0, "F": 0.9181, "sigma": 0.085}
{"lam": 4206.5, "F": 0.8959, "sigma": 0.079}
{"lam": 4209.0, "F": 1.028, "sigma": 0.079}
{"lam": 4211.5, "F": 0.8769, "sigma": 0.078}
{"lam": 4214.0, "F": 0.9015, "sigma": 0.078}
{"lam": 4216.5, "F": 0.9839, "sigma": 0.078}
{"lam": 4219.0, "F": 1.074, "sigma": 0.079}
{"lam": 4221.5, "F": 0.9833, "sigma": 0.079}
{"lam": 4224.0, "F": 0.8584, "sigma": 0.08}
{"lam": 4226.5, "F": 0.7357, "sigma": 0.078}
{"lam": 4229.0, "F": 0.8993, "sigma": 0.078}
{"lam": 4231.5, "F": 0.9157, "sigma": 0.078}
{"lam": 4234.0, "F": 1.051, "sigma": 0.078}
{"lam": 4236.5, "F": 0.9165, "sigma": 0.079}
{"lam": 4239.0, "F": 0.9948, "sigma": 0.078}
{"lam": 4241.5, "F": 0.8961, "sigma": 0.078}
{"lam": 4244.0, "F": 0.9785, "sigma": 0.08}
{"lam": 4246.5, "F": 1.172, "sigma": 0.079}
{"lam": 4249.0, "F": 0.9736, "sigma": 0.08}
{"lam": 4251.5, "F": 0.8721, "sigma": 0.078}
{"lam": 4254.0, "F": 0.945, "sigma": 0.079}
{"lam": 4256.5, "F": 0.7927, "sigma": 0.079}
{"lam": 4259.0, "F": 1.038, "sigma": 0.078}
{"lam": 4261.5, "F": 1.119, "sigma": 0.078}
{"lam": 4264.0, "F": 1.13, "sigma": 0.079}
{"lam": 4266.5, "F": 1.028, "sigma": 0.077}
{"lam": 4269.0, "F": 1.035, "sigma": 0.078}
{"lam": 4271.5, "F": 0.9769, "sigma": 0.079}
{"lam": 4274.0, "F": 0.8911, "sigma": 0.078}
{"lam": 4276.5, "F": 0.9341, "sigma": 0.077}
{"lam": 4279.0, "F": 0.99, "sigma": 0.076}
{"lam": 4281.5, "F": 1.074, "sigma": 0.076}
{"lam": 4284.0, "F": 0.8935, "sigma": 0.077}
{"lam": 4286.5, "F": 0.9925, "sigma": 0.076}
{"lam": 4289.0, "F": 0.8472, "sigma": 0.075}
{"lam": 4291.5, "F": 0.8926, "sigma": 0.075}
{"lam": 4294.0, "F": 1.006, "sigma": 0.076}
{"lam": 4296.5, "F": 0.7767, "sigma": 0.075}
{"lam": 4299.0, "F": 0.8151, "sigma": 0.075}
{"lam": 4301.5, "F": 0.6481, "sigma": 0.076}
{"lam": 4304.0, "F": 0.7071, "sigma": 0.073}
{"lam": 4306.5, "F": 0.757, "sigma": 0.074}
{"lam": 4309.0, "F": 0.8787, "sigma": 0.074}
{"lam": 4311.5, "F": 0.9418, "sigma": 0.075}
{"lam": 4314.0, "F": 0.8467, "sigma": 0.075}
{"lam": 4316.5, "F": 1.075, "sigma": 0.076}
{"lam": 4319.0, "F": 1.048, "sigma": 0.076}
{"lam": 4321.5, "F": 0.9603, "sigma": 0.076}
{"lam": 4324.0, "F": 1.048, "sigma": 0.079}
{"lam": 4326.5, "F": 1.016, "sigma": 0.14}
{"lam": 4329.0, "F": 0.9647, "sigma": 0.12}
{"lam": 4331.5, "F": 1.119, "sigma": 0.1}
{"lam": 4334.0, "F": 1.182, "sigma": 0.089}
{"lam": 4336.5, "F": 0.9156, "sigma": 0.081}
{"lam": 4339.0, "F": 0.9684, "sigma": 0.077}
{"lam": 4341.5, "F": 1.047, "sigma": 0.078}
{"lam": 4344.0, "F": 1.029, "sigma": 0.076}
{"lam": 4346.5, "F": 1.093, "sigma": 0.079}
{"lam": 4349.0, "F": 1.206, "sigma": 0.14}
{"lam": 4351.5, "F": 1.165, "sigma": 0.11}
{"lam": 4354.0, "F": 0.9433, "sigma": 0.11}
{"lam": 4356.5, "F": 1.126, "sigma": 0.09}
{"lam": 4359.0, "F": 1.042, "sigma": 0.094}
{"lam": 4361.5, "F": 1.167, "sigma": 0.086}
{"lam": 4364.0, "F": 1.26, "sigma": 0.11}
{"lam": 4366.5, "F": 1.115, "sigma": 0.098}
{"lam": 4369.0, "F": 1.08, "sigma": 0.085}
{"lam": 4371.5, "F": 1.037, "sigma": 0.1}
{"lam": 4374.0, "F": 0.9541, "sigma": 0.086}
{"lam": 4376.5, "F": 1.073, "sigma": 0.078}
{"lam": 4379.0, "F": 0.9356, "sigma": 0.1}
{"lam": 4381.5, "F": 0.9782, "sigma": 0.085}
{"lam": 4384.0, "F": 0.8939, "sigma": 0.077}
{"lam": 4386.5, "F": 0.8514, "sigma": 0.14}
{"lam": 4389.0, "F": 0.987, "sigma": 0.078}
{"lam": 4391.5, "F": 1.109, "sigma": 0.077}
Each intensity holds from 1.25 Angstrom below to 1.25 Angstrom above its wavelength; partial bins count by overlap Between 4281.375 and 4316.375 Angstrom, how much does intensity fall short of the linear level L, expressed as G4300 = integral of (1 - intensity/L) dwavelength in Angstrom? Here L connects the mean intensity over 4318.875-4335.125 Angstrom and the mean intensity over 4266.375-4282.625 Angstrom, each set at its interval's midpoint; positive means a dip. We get 5.2 Angstrom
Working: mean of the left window 0.987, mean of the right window 1.05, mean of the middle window 0.863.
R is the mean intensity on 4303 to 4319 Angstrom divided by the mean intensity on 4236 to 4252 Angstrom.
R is 0.9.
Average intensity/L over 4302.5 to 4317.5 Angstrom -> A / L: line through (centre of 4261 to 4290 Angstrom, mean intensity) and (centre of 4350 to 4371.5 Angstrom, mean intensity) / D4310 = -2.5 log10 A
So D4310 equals 0.20 mag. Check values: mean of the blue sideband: 0.991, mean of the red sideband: 1.11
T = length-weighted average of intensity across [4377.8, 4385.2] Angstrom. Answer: 0.936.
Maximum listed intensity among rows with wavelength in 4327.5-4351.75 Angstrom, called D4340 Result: 1.206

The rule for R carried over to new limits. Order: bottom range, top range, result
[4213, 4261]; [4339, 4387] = 1.11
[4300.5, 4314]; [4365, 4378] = 1.33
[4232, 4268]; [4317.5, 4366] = 1.08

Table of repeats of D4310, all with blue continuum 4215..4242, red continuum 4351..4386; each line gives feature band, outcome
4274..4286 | 0.014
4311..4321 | 0.030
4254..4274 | -0.043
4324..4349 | -0.024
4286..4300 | 0.121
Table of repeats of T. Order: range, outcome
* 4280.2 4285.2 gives 0.985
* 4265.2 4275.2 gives 0.984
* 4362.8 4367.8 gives 1.19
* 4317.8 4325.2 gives 1.02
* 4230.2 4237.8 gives 0.961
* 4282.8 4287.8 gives 0.943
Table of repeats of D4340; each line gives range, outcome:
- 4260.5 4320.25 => 1.13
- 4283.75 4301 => 1.006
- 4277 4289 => 1.074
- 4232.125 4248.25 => 1.172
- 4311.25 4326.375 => 1.075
